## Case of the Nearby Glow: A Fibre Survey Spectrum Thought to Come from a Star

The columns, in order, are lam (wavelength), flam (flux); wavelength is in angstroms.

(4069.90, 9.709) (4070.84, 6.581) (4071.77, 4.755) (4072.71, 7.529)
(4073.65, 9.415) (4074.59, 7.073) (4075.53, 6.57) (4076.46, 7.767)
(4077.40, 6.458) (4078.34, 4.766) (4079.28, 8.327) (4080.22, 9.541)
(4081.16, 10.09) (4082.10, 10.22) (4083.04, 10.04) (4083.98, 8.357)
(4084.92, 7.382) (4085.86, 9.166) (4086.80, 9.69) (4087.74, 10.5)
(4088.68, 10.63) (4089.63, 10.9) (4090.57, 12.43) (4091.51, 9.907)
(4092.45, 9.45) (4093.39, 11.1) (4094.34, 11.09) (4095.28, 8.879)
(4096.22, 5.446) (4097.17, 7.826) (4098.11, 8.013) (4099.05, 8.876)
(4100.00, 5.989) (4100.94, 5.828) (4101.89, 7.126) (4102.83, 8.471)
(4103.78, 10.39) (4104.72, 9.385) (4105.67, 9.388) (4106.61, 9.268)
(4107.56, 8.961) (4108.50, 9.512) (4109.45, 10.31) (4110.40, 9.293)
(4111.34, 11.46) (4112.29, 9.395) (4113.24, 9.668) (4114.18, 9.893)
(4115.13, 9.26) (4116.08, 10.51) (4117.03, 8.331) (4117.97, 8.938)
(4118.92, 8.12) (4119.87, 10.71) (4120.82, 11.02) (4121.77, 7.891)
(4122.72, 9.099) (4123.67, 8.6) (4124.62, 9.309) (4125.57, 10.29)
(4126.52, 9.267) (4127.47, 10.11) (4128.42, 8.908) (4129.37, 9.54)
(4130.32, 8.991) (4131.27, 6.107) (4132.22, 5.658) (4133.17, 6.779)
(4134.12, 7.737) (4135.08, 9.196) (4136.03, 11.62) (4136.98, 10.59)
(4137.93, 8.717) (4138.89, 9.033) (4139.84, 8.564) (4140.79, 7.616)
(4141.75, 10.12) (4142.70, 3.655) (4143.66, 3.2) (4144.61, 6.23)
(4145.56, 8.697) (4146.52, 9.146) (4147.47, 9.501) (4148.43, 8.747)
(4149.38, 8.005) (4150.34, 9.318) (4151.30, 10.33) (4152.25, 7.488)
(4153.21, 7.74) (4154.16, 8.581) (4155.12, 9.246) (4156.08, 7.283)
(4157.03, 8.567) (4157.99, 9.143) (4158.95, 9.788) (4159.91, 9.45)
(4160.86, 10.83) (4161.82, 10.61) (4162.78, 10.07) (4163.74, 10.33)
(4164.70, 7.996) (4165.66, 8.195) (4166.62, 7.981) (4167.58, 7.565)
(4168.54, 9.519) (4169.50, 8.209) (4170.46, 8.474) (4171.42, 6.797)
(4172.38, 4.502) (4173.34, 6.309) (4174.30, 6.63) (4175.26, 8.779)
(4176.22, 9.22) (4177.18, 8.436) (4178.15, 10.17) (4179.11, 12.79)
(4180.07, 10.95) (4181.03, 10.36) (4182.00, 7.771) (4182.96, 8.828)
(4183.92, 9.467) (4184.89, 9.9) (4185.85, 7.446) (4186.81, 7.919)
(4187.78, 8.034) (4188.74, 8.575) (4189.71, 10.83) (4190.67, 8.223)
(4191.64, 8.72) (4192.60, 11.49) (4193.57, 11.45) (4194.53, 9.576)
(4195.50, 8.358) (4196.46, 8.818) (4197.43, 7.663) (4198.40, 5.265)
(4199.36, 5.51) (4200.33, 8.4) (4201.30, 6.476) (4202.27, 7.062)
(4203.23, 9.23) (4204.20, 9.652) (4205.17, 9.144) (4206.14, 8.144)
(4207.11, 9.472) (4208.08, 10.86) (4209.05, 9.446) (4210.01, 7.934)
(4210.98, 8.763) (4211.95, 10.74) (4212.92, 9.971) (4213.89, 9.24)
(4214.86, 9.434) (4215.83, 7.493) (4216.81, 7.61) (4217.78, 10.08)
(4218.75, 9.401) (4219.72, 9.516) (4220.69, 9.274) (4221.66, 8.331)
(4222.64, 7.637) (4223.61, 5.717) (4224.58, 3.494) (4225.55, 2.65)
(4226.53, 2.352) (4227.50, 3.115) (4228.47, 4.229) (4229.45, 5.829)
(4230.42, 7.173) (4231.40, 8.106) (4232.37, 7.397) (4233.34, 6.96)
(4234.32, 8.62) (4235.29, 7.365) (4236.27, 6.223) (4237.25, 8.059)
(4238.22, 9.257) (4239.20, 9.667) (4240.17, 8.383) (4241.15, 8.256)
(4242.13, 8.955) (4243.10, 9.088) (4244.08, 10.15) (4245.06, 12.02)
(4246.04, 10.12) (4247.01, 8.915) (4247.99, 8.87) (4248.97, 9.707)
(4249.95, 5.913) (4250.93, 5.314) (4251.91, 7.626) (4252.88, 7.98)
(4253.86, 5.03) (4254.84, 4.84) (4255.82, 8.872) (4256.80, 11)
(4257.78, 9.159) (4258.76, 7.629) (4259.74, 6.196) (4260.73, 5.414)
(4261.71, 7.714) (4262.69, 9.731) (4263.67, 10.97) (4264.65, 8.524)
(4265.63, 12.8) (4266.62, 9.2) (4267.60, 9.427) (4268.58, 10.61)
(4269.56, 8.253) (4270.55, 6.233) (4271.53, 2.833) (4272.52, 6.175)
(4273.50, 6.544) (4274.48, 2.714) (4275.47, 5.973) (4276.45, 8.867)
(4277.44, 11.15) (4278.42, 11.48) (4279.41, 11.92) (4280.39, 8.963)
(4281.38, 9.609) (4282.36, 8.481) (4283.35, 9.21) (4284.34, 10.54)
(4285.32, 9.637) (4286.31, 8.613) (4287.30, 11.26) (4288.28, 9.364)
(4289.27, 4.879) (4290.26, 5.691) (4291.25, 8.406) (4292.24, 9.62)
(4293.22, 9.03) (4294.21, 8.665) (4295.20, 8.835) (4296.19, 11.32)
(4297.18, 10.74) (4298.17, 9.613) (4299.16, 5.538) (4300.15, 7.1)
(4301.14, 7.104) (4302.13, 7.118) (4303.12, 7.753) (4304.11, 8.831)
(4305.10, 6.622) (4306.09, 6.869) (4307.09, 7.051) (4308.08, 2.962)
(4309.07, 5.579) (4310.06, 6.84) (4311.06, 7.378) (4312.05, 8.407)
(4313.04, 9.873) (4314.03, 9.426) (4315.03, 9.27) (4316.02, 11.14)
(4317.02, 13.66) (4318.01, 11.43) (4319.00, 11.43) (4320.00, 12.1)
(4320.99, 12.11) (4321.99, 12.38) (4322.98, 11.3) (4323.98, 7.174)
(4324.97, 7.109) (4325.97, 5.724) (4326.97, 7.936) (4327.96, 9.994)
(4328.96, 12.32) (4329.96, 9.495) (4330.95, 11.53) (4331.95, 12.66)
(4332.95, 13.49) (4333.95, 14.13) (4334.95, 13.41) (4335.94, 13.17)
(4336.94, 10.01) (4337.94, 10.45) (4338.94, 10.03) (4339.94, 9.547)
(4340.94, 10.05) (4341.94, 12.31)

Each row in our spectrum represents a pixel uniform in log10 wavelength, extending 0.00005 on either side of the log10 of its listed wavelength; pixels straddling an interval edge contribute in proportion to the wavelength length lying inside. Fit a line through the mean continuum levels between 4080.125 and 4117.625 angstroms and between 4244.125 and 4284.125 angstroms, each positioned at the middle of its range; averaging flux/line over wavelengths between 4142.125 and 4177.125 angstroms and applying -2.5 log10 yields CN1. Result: 0.09 mag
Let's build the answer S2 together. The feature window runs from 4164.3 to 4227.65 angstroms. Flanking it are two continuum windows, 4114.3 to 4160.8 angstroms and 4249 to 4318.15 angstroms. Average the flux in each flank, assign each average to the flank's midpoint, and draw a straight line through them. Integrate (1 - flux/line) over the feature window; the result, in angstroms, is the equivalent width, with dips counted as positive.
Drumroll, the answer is 1.4 angstroms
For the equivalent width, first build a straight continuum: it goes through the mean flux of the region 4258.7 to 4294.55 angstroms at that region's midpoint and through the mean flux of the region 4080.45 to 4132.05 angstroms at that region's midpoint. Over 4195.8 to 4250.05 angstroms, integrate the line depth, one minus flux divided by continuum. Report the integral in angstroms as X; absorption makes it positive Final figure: 4.32 angstroms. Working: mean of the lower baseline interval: 9.23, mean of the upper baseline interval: 8.45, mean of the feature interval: 8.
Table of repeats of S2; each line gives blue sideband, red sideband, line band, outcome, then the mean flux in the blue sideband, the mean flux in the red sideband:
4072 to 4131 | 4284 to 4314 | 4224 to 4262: 4.3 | 9.02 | 8.05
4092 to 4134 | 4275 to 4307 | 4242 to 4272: 1.3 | 8.91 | 8.69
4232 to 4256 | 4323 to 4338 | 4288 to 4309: 4.3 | 8.14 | 10.6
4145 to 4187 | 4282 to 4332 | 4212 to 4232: 3.9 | 8.8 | 8.93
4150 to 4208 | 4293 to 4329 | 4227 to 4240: 2.5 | 8.73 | 8.81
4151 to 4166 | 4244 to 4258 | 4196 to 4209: 0.8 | 9.1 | 8.3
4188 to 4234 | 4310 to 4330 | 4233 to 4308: 5.9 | 7.97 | 9.9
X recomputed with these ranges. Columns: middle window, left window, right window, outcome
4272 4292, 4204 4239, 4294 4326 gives -0.1 angstroms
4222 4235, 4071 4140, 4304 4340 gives 5.1 angstroms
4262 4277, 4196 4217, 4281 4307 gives 0.9 angstroms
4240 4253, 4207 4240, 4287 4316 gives -1.5 angstroms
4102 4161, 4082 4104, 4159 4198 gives 0.8 angstroms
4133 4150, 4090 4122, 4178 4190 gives 2.0 angstroms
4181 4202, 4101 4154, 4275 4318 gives 0.5 angstroms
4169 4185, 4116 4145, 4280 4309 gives -0.4 angstroms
